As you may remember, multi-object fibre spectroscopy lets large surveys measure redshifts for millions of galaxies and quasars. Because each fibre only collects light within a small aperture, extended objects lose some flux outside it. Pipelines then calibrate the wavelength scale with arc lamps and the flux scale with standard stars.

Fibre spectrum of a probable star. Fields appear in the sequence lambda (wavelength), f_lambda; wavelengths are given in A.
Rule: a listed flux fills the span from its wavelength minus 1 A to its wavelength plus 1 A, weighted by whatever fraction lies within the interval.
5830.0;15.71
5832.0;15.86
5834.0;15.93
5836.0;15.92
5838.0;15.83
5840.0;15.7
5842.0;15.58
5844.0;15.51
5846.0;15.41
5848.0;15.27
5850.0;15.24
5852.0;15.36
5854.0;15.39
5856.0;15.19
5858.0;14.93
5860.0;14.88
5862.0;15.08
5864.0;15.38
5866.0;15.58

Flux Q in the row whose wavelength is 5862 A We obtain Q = 15.08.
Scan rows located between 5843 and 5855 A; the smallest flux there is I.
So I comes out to 15.24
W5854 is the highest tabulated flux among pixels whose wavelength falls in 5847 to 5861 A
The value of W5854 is 15.39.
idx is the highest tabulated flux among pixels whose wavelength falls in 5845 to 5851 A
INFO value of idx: 15.41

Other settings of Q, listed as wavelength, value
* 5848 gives 15.27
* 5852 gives 15.36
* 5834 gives 15.93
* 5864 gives 15.38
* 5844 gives 15.51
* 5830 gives 15.71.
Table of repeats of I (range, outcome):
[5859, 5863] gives 14.88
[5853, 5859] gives 14.93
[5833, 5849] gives 15.27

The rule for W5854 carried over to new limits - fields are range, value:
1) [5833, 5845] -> 15.93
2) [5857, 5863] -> 15.08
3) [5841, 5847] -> 15.58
